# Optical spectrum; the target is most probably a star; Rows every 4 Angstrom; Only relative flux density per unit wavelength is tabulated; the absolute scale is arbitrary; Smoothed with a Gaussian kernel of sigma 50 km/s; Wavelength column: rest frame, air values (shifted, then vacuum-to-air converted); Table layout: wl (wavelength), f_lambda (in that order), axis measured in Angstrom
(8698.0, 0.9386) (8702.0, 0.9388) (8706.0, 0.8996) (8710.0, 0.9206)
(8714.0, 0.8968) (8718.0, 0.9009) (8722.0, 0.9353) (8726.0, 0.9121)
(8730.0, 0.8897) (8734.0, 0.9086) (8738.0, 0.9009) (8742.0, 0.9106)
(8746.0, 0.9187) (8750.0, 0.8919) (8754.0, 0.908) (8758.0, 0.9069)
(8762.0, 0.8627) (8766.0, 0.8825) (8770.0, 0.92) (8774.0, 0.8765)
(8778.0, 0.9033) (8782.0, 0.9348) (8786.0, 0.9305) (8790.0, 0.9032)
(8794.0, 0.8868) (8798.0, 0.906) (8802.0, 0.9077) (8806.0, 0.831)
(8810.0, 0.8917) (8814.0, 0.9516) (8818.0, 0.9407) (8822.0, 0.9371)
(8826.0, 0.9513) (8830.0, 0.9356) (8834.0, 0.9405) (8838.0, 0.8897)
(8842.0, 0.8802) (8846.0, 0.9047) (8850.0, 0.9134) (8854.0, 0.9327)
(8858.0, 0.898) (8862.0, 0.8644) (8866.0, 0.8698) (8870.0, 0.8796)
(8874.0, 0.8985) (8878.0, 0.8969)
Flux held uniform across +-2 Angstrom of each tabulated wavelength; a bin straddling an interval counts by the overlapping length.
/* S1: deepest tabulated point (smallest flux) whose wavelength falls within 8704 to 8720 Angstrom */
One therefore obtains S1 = 0.8968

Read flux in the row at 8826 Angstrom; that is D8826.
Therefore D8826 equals 0.9513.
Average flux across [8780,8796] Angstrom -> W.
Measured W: 0.914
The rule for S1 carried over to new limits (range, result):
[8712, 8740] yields 0.8897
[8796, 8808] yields 0.831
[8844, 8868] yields 0.8644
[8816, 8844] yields 0.8802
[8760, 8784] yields 0.8627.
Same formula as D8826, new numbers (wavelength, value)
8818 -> 0.9407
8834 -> 0.9405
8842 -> 0.8802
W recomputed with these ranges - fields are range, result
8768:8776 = 0.898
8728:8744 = 0.902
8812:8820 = 0.946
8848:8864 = 0.902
